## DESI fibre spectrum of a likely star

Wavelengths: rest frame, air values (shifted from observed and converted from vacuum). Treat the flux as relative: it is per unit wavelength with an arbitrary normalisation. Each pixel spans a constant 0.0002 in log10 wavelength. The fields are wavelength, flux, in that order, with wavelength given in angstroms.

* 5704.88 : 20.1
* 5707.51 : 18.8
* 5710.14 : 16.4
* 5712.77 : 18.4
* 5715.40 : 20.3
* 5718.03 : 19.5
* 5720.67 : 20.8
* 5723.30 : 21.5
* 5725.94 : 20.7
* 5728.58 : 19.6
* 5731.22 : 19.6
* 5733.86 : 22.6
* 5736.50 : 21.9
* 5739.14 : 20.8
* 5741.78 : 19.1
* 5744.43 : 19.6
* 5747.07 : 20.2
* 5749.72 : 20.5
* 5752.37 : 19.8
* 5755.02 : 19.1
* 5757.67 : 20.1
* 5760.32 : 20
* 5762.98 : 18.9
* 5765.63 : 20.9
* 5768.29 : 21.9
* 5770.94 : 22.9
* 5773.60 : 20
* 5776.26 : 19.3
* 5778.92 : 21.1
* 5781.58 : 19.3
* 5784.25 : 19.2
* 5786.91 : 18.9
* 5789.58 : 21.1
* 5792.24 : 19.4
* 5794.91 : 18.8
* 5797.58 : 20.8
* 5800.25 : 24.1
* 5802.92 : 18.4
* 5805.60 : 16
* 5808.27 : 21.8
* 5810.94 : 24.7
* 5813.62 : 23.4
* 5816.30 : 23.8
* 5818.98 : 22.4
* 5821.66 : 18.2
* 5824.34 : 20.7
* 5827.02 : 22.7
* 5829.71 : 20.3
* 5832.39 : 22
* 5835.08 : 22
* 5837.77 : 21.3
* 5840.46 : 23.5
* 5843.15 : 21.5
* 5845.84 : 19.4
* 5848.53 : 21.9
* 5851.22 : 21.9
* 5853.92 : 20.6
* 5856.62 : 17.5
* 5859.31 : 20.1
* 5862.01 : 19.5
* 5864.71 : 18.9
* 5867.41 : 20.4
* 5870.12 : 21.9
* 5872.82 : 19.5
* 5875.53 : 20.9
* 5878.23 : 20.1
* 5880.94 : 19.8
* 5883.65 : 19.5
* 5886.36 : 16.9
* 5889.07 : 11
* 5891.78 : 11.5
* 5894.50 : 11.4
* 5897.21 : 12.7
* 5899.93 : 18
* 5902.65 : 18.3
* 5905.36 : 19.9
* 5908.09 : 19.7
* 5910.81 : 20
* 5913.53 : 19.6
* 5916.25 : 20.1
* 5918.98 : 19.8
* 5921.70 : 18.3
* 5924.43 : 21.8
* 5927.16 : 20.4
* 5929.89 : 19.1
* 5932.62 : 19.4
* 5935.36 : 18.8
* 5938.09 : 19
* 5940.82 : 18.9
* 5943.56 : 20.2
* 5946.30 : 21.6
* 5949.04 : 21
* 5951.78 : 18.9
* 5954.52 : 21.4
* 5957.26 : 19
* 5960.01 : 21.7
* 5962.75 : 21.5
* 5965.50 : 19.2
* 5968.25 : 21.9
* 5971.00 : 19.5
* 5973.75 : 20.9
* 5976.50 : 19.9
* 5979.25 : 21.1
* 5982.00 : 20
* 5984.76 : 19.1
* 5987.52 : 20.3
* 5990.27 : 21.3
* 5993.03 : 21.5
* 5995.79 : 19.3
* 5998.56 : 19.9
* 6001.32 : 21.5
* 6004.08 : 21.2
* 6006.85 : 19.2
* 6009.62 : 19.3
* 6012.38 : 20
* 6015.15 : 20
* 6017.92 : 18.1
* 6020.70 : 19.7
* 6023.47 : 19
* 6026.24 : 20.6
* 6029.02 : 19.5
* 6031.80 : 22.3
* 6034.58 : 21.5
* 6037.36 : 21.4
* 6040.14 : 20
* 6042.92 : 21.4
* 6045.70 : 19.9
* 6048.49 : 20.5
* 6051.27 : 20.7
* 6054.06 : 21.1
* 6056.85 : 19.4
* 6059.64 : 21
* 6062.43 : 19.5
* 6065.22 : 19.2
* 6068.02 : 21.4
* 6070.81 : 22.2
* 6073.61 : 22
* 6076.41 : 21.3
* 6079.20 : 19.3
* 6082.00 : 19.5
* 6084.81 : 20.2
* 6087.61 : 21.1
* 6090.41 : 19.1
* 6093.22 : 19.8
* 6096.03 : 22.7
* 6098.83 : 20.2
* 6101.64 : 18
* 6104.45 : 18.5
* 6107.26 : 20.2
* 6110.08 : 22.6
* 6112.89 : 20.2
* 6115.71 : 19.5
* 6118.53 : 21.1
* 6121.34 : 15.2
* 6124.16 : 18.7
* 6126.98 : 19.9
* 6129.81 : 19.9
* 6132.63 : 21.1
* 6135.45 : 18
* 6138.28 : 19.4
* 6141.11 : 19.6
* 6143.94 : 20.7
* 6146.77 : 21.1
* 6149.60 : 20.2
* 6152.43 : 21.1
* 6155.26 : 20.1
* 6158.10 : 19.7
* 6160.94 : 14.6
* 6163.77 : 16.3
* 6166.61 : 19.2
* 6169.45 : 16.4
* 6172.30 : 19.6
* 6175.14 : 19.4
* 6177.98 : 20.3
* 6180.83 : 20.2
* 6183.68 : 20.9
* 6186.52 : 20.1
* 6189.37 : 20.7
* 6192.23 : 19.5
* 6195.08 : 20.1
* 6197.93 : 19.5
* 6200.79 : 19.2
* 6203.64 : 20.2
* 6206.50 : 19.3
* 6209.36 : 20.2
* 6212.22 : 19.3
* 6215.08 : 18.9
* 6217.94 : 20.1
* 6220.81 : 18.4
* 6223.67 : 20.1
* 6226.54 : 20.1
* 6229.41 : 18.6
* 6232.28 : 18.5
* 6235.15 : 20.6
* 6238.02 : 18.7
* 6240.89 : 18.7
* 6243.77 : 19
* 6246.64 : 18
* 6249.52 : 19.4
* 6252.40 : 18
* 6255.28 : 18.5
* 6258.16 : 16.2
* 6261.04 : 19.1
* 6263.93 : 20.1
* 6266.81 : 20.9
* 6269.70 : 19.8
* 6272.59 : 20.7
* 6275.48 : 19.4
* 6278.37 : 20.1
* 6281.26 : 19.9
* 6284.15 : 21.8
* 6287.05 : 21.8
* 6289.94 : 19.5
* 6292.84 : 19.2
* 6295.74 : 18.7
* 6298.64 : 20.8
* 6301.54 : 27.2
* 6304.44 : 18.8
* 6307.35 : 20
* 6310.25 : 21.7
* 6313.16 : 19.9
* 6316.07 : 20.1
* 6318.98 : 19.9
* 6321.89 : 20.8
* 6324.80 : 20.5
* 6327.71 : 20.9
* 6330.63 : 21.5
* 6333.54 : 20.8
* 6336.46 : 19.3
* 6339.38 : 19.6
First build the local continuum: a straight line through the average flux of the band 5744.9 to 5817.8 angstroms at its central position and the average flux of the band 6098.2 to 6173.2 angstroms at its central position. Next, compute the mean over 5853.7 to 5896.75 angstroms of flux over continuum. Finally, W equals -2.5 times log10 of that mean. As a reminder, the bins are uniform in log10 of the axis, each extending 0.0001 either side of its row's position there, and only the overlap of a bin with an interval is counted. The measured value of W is 0.13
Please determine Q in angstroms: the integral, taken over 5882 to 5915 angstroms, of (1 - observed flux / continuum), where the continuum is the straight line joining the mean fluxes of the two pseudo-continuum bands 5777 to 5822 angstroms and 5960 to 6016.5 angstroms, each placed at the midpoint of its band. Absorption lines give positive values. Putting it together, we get 6.3 angstroms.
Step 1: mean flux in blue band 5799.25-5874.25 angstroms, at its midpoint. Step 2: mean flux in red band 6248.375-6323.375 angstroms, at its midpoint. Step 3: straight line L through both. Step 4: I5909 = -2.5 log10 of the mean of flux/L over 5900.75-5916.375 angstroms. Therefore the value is 0.072 mag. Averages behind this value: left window 21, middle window 19.5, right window 20.1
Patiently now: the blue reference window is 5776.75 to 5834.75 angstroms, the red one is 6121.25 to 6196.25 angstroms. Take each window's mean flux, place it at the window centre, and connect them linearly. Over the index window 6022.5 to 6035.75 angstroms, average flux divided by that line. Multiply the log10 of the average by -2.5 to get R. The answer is -0.037 mag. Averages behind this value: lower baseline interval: 20.8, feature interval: 20.6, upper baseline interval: 19.4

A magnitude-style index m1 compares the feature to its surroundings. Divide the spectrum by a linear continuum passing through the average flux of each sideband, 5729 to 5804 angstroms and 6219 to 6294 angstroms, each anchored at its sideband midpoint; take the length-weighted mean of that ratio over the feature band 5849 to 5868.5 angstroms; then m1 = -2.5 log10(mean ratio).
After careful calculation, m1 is 0.011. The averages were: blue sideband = 20.3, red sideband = 19.4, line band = 19.9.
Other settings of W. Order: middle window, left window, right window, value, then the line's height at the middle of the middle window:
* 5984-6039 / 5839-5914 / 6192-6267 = -0.07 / 18.9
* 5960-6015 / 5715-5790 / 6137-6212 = -0.03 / 19.9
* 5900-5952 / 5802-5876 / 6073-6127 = 0.05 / 20.6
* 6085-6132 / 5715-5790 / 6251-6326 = 0.02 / 20.2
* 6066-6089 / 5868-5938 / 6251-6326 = -0.09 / 19.2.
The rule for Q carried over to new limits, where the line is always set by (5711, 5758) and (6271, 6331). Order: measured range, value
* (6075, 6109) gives 0.73 angstroms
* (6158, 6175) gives 2.41 angstroms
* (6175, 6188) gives 0.17 angstroms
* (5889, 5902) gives 4.42 angstroms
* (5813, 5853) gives -2.68 angstroms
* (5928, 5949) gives 0.68 angstroms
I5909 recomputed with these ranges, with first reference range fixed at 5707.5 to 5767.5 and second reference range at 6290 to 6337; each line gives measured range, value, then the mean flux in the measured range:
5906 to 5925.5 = 0.02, 19.9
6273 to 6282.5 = 0.04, 19.9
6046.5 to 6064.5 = 0.00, 20.3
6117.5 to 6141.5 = 0.07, 19.2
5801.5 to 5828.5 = -0.06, 21.2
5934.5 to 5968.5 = 0.00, 20.2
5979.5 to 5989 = 0.02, 20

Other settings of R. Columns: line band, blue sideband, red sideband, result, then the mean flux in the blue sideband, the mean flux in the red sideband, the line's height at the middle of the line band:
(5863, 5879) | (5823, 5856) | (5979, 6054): 0.05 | 21.4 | 20.3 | 21.2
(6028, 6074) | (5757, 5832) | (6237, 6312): -0.03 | 20.7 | 19.9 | 20.3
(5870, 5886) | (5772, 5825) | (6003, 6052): 0.03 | 20.6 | 20.2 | 20.5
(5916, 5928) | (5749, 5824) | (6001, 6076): 0.02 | 20.5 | 20.4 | 20.5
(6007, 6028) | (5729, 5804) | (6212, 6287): 0.02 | 20.3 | 19.4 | 19.8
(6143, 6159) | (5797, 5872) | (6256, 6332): 0.00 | 21.1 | 20.3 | 20.6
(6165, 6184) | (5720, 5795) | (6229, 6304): 0.03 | 20.3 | 19.7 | 19.8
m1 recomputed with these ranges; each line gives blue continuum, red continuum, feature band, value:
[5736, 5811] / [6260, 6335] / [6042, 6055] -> -0.02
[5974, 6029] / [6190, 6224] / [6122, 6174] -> 0.03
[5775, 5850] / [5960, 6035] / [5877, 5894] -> 0.27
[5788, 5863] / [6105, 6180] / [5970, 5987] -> 0.01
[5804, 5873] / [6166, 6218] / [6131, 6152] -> -0.01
